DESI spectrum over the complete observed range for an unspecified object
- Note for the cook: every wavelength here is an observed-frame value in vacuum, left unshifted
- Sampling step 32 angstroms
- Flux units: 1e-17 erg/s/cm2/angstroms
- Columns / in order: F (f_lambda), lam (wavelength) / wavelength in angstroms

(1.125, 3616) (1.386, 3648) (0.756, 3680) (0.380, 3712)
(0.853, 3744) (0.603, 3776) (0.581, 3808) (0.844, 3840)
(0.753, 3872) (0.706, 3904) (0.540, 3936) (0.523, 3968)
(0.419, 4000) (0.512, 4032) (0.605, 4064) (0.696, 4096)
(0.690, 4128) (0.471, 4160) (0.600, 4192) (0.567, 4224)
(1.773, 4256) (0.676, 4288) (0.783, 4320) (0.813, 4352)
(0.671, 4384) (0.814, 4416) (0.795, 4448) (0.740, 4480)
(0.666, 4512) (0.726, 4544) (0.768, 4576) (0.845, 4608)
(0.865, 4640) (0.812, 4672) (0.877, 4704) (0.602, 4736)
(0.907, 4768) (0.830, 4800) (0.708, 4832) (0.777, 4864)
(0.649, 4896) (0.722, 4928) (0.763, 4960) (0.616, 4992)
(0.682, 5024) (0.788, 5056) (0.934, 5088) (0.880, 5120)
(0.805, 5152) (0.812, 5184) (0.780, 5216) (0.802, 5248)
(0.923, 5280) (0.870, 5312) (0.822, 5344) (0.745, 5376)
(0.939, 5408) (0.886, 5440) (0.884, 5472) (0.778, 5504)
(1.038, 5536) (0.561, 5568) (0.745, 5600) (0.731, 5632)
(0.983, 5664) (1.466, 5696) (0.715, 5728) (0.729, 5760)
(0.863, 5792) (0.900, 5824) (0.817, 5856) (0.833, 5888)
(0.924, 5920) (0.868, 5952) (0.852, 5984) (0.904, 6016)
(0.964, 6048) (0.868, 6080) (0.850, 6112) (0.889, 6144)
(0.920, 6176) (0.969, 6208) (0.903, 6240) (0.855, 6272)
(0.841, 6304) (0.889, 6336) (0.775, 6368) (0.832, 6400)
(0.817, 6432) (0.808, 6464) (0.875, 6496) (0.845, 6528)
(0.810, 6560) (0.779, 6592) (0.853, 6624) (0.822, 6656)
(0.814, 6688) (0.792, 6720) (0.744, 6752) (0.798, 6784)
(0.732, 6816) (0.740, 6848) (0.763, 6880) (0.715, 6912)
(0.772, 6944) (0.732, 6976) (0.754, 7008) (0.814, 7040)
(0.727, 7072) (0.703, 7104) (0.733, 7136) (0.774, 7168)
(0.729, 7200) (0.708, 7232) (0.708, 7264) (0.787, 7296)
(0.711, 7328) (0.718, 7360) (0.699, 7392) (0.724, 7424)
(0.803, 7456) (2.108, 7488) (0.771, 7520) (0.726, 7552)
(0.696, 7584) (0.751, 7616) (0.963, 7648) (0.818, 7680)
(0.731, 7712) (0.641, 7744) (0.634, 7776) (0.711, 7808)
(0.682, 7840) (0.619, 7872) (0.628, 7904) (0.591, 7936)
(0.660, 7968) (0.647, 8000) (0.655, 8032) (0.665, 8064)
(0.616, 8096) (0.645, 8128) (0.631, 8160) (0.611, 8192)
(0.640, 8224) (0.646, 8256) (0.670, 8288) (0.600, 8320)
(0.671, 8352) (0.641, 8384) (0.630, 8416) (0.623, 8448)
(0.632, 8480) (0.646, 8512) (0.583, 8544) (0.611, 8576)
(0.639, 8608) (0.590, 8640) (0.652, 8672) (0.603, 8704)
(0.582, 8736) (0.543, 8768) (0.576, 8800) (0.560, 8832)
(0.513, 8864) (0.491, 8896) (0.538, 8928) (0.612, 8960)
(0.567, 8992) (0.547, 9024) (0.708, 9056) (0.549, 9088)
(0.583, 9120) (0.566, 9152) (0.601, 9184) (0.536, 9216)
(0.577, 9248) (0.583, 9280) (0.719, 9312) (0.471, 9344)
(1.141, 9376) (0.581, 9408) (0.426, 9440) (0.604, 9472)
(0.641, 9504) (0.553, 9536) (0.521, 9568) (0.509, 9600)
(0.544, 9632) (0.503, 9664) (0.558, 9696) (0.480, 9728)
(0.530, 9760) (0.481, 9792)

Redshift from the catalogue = 0.139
